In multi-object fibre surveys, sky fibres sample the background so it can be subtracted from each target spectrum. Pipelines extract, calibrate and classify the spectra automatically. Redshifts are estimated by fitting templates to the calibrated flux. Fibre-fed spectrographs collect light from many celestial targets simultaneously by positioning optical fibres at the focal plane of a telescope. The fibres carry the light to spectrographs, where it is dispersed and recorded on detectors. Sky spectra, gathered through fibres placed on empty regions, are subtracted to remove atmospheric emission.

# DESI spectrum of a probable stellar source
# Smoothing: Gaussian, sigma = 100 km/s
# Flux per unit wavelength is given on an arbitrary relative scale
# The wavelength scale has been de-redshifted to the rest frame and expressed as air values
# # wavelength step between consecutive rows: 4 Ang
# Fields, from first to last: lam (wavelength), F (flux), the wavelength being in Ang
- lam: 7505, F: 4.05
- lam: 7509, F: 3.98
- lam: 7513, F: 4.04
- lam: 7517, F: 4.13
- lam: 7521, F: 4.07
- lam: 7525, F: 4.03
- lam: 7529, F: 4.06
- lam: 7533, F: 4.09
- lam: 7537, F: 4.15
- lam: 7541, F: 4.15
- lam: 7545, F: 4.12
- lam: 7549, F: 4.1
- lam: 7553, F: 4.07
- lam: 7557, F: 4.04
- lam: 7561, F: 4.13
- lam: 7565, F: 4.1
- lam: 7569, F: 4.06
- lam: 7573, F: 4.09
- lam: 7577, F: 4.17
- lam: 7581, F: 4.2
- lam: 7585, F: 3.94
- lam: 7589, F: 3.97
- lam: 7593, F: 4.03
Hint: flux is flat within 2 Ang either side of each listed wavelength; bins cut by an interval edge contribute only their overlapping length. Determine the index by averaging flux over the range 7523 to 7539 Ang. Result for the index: 4.08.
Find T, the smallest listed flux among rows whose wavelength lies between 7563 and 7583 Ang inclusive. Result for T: 4.06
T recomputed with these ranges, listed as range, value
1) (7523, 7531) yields 4.03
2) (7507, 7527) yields 3.98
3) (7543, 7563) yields 4.04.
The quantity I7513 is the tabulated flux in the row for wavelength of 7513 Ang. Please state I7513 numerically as 4.04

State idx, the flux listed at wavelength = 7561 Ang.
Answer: 4.13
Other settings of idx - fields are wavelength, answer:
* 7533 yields 4.09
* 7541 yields 4.15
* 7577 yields 4.17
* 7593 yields 4.03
